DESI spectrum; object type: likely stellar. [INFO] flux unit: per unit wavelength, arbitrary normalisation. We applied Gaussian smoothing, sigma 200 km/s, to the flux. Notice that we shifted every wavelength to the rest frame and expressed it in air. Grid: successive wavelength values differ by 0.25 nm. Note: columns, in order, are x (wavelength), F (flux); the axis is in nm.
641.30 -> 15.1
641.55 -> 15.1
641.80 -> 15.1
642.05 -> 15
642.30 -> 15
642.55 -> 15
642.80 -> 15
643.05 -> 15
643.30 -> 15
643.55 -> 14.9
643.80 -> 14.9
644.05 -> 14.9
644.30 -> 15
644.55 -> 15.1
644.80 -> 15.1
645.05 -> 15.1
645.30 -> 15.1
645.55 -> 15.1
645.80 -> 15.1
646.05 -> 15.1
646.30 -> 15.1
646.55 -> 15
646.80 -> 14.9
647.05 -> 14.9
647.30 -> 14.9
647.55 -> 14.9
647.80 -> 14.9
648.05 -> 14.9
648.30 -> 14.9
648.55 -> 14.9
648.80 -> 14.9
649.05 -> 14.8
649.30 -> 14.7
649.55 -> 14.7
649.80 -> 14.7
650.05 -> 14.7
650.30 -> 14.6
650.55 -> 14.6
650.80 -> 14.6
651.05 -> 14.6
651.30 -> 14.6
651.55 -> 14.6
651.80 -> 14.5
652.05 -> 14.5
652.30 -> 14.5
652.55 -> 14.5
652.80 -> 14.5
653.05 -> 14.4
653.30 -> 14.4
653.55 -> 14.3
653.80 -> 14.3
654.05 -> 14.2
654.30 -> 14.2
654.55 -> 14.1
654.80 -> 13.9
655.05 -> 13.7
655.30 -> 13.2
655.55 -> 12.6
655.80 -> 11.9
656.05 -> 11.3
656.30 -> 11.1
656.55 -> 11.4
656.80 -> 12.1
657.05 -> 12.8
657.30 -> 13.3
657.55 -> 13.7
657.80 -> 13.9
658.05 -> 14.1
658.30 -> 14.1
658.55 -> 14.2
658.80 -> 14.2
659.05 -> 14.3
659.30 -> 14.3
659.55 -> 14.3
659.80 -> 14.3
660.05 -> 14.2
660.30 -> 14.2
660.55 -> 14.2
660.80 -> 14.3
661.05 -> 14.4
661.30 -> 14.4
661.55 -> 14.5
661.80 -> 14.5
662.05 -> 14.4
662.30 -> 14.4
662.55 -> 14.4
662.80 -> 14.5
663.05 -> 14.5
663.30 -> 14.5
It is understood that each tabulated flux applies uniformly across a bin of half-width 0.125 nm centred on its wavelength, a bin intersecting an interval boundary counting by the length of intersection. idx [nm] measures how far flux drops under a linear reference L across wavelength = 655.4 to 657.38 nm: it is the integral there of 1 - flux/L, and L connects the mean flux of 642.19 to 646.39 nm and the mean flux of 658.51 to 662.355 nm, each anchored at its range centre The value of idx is 0.334 nm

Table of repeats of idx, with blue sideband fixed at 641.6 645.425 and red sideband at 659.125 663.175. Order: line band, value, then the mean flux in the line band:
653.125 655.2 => 0.07 nm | 14.1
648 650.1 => 0.00 nm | 14.8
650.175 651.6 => 0.01 nm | 14.6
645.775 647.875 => -0.01 nm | 15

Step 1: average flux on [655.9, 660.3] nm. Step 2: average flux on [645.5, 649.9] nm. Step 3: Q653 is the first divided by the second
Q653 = 0.90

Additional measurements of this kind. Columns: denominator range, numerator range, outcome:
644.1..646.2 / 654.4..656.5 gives 0.84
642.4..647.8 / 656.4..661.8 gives 0.92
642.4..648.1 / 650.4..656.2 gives 0.93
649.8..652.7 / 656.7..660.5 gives 0.95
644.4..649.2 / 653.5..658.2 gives 0.88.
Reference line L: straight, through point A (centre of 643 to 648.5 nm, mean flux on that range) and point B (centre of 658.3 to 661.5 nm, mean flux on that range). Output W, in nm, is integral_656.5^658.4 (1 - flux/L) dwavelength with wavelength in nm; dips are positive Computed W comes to 0.15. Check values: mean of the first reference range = 15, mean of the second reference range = 14.3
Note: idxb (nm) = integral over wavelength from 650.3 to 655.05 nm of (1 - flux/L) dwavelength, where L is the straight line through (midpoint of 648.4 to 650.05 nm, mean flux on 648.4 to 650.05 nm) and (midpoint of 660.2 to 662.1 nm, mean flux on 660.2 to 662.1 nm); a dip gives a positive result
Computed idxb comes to 0.09 nm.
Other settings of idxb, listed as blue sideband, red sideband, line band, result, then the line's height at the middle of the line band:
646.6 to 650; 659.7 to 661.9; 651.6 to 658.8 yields 0.49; 14.6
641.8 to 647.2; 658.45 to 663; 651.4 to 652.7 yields 0.02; 14.7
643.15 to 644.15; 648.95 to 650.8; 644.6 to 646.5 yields -0.03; 14.9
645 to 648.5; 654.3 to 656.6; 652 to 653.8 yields -0.14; 13.4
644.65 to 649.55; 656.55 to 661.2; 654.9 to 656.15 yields 0.14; 14.2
